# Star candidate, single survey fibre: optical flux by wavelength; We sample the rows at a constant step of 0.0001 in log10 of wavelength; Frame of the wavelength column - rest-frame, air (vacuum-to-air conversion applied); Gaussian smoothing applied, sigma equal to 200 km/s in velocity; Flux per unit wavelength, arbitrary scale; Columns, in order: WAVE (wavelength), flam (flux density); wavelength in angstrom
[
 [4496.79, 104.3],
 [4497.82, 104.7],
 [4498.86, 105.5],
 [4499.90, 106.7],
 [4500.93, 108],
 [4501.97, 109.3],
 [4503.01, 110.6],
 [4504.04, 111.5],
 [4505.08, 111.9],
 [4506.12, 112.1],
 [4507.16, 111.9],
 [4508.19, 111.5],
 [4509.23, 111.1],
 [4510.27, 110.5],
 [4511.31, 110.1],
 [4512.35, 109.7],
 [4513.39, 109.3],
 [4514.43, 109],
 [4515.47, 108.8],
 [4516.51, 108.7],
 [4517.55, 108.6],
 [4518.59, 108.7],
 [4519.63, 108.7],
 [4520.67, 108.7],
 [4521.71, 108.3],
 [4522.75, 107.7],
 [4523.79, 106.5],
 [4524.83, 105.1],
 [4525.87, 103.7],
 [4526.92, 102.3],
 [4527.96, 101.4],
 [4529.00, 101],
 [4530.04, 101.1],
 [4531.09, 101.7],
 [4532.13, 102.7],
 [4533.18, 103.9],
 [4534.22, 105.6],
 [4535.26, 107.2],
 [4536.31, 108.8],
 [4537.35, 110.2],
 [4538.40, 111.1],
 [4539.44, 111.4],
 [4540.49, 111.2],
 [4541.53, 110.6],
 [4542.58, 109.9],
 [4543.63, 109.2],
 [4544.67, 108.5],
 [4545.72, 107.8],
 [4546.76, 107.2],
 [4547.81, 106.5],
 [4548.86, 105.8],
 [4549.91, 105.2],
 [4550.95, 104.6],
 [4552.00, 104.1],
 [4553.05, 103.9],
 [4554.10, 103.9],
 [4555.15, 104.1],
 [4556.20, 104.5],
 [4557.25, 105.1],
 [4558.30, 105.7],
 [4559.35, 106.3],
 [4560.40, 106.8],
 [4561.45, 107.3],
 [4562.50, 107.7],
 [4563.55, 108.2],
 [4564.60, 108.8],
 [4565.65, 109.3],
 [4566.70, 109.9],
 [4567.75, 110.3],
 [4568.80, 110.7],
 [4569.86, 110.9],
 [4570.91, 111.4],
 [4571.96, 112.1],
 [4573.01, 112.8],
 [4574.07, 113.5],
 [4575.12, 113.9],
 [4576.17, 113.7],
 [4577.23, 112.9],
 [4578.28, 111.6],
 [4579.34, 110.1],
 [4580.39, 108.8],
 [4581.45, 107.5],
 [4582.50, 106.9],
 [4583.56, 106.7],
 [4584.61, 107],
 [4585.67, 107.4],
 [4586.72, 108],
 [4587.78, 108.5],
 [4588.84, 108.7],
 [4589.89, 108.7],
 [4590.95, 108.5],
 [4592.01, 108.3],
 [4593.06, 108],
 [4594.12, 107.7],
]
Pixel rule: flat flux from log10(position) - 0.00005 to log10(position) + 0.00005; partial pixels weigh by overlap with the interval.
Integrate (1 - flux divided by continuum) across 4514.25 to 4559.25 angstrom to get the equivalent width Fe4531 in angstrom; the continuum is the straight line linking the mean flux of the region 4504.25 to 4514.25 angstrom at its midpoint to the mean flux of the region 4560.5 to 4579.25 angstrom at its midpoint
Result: 1.8 angstrom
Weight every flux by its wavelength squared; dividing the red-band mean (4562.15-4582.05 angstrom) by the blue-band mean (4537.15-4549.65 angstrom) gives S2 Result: 1.03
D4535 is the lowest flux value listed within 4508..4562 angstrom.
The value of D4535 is 101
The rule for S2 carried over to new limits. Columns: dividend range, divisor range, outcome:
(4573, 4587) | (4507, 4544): 1.05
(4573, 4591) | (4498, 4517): 1.03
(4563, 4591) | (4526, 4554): 1.05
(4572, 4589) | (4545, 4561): 1.06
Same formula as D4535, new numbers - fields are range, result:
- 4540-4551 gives 104.6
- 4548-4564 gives 103.9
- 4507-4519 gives 108.6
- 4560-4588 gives 106.7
